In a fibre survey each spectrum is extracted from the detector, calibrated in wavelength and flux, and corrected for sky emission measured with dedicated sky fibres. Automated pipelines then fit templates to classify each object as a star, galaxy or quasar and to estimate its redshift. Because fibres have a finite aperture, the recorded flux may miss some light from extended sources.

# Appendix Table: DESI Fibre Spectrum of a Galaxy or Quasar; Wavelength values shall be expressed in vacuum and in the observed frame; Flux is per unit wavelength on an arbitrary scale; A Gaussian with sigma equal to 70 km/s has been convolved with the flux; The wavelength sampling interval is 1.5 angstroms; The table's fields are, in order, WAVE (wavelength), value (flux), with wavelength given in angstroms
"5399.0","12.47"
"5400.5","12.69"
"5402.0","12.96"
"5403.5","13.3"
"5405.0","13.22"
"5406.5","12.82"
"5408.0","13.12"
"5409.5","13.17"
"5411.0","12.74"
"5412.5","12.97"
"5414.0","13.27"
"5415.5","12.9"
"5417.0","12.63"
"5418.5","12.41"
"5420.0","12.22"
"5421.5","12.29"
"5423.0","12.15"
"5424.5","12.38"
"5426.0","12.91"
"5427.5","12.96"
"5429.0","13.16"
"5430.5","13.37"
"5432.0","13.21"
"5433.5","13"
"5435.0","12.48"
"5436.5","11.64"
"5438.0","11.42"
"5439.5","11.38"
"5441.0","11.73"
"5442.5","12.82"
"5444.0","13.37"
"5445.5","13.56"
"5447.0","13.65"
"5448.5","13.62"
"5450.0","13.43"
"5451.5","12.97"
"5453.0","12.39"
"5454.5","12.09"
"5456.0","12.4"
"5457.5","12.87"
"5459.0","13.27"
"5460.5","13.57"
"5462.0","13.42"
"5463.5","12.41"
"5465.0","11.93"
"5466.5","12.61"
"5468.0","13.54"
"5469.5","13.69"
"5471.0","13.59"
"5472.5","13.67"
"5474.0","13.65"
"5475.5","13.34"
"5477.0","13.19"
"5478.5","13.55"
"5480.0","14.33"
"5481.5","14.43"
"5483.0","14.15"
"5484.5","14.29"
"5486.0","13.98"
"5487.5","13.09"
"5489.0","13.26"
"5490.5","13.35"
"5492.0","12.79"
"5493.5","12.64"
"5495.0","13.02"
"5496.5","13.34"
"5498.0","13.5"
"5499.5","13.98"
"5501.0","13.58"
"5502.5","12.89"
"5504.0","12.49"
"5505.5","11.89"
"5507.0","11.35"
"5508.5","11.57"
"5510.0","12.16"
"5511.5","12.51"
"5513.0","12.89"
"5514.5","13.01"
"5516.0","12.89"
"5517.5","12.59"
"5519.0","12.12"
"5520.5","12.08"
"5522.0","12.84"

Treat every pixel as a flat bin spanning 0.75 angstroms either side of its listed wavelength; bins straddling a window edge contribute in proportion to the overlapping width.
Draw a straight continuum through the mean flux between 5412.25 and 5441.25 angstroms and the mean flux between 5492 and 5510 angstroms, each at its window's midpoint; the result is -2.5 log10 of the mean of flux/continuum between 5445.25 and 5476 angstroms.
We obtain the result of -0.04 mag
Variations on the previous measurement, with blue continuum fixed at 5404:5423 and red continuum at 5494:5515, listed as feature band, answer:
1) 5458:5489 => -0.06 mag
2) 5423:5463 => 0.00 mag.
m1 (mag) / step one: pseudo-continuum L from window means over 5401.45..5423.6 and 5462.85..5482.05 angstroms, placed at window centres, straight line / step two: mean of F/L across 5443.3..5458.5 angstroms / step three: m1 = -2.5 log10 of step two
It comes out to 0.01 mag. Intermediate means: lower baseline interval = 12.8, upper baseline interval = 13.4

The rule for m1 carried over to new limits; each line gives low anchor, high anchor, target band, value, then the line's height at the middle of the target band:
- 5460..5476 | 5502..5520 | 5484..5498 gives -0.05 mag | 12.8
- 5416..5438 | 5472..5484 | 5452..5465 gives 0.05 mag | 13.3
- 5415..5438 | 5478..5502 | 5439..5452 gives -0.01 mag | 12.9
